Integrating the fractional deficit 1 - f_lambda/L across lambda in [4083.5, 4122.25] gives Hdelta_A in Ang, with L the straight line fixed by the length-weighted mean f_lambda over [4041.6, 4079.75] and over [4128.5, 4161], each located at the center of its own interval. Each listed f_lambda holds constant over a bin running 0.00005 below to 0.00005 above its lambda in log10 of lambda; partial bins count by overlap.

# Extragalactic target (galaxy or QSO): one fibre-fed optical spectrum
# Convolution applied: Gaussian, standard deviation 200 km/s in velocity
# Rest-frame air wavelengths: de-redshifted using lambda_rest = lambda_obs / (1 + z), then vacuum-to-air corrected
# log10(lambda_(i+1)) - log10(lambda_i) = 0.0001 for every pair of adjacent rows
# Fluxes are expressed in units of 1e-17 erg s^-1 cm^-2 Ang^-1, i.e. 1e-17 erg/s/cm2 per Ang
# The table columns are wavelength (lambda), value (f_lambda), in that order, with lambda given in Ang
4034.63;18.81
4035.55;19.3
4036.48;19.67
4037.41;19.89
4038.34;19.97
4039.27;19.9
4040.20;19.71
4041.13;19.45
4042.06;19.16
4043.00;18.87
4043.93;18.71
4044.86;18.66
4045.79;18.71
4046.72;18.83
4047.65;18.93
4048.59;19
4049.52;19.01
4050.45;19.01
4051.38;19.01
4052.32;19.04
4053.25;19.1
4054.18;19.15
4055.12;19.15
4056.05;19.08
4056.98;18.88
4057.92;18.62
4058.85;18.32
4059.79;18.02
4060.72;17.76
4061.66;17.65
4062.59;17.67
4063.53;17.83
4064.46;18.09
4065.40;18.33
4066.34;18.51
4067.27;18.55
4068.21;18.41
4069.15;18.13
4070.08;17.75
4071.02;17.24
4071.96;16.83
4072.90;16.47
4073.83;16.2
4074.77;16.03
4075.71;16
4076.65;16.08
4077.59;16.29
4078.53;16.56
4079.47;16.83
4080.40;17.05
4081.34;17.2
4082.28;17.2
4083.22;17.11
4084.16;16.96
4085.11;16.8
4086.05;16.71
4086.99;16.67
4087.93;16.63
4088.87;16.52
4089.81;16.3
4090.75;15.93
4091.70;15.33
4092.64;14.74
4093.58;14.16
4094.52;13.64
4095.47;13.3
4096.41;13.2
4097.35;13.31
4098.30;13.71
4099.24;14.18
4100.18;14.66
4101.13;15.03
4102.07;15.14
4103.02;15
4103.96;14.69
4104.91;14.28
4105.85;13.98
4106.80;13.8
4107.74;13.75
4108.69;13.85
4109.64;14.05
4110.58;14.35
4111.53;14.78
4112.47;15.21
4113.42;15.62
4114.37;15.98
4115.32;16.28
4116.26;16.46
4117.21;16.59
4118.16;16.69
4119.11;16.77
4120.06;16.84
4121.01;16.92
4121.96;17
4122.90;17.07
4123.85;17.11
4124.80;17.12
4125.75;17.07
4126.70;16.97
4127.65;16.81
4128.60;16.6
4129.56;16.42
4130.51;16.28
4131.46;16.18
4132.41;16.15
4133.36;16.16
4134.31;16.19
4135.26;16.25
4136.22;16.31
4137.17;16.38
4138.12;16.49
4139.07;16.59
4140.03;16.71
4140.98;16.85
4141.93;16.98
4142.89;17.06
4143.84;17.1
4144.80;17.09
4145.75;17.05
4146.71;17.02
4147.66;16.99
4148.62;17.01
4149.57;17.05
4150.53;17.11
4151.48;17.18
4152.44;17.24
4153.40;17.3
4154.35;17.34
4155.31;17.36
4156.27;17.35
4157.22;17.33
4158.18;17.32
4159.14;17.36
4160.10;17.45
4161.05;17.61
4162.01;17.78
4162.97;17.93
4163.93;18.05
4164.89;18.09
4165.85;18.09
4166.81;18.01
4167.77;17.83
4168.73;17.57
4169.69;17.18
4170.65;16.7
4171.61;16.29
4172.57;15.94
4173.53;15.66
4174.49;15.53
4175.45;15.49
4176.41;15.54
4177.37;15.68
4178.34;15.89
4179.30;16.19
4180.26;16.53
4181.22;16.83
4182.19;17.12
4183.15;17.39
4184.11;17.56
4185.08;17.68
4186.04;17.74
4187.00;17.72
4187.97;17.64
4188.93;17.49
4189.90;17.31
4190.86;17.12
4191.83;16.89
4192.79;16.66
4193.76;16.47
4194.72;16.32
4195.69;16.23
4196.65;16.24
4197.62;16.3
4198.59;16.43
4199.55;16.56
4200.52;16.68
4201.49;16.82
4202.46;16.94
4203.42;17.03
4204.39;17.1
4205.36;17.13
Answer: 4.9 Ang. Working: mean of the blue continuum 18.1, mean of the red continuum 16.9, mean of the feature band 15.3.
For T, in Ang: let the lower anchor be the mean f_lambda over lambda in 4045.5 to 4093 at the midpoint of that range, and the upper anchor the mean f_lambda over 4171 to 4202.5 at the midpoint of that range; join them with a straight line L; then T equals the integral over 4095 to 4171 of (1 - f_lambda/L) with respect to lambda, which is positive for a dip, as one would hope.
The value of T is 3.2 Ang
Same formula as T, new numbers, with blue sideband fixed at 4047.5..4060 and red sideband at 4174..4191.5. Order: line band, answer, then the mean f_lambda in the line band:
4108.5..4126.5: 1.7 Ang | 16.1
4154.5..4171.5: -0.4 Ang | 17.5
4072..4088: 1.6 Ang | 16.6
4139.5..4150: 0.3 Ang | 17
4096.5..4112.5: 3.3 Ang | 14.3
